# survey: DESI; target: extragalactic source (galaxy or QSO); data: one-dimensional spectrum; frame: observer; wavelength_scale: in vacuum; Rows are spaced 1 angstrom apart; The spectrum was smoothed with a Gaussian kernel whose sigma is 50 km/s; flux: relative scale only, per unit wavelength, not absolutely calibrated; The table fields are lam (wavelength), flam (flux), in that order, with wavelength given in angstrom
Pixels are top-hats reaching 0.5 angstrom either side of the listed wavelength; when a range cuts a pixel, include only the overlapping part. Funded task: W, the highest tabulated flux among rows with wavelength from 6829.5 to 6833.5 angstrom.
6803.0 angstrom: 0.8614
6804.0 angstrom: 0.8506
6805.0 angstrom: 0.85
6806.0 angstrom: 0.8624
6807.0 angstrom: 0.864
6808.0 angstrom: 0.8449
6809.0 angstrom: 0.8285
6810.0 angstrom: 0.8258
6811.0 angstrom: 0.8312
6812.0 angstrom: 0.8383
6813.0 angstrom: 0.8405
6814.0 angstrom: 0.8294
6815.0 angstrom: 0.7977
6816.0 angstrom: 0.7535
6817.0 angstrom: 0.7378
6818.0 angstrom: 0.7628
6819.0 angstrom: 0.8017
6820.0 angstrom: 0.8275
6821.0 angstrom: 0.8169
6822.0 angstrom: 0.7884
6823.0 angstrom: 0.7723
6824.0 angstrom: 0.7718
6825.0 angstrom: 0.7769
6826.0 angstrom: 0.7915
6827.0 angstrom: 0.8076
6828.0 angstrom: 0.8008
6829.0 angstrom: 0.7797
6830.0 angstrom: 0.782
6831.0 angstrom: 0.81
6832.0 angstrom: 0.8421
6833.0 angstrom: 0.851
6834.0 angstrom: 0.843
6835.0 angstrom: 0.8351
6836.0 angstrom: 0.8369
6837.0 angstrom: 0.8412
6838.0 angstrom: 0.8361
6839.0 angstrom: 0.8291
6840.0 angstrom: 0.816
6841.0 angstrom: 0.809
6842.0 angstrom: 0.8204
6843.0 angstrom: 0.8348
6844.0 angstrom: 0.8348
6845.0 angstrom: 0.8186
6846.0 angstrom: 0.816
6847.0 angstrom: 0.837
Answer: 0.851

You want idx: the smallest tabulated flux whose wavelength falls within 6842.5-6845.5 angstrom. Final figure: 0.8186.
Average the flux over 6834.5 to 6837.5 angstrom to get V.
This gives 0.838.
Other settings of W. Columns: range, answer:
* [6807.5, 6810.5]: 0.8449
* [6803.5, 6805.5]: 0.8506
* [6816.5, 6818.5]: 0.7628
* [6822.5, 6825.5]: 0.7769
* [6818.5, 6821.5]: 0.8275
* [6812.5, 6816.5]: 0.8405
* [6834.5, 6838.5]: 0.8412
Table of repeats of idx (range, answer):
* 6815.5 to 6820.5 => 0.7378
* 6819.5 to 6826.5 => 0.7718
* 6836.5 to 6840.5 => 0.816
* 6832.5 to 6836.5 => 0.8351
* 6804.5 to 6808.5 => 0.8449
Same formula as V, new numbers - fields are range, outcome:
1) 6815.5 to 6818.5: 0.751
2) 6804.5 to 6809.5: 0.85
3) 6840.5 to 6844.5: 0.825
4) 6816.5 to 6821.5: 0.789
